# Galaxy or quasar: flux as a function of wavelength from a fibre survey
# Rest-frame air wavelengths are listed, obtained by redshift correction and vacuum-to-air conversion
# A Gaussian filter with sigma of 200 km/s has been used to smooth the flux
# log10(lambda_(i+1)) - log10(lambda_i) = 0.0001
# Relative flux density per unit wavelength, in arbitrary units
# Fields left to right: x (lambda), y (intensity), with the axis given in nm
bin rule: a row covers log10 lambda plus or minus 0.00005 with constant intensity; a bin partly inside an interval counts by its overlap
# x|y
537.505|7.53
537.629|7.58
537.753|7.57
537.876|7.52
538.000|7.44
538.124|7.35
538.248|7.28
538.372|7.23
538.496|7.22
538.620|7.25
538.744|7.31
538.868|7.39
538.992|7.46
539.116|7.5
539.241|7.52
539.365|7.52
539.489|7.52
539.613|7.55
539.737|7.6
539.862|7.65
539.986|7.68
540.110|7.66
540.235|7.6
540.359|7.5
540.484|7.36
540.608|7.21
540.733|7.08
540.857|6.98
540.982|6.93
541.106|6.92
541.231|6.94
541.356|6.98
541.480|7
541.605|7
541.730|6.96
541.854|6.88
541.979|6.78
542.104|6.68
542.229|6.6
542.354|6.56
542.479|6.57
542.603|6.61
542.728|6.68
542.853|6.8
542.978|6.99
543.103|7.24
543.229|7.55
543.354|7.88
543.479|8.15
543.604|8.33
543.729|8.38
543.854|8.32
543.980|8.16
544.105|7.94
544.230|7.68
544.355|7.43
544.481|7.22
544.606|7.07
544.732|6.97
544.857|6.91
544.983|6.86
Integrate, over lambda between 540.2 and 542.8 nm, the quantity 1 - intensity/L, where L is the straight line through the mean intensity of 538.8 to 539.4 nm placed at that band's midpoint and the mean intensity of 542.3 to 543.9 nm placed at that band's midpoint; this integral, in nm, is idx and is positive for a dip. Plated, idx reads 0.170 nm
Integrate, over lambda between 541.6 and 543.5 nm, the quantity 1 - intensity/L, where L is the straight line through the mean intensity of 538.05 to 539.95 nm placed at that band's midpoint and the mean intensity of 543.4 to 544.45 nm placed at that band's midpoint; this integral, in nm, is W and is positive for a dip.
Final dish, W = 0.21 nm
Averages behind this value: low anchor 7.43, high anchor 8.02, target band 6.97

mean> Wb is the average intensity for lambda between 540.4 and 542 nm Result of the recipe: 7.01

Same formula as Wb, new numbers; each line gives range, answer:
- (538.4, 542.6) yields 7.18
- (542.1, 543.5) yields 7.01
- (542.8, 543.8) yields 7.68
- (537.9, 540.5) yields 7.46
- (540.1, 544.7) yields 7.25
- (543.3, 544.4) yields 8.05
